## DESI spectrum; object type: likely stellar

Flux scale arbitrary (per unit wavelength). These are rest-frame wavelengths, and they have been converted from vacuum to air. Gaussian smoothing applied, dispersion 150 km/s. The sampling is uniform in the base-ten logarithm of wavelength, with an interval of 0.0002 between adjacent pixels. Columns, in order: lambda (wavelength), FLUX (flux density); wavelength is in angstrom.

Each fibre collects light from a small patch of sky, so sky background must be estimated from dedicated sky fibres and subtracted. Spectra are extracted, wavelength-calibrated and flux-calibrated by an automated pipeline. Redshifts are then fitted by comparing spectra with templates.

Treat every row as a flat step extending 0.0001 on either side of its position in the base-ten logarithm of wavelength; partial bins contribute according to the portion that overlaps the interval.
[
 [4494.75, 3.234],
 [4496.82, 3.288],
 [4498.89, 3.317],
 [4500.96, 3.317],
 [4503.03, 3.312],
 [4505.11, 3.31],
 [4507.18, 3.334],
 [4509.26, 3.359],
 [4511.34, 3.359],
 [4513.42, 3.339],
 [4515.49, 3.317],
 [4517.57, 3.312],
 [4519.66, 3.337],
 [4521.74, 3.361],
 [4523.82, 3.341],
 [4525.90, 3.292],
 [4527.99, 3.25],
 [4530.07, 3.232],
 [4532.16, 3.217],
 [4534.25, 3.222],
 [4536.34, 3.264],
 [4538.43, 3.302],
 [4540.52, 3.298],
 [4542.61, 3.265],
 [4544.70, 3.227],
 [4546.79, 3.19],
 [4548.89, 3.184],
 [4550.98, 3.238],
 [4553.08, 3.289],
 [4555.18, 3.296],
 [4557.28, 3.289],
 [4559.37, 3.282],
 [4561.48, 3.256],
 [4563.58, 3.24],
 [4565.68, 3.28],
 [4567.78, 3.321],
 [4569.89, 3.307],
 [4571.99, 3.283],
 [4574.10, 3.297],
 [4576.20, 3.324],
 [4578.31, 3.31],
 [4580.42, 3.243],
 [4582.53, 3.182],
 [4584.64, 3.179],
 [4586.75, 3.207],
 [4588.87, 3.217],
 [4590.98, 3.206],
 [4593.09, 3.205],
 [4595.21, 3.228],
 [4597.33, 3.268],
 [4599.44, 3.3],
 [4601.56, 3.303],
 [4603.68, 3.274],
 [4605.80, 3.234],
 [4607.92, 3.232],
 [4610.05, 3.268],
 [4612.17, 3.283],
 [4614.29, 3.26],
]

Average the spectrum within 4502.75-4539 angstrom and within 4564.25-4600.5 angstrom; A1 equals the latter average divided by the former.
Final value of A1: 0.99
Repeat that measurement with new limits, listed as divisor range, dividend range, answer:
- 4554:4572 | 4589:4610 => 0.99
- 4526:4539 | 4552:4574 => 1.01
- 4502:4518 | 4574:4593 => 0.97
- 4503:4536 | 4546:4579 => 0.99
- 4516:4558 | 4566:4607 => 1.00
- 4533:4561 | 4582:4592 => 0.98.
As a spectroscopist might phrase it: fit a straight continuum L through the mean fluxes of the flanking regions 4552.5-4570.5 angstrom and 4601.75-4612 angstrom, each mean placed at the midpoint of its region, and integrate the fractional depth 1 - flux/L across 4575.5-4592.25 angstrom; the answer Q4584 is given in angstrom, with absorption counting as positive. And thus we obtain 0.2 angstrom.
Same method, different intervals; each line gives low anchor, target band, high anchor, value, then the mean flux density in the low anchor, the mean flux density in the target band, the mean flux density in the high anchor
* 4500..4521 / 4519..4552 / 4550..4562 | 0.36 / 3.33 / 3.26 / 3.27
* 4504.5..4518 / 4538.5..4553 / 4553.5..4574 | 0.26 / 3.34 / 3.24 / 3.28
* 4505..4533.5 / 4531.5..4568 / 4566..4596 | 0.26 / 3.31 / 3.26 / 3.25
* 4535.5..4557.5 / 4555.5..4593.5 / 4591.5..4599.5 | -0.11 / 3.26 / 3.26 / 3.24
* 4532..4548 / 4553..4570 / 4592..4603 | -0.15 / 3.25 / 3.28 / 3.26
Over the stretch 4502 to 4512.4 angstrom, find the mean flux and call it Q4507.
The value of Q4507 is 3.33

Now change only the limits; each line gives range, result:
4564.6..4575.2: 3.3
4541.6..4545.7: 3.25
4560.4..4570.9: 3.28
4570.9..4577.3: 3.3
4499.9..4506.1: 3.31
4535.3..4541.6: 3.29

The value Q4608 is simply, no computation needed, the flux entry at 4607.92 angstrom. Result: 3.232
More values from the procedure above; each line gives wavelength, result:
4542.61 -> 3.265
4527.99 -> 3.25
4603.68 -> 3.274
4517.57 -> 3.312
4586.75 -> 3.207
